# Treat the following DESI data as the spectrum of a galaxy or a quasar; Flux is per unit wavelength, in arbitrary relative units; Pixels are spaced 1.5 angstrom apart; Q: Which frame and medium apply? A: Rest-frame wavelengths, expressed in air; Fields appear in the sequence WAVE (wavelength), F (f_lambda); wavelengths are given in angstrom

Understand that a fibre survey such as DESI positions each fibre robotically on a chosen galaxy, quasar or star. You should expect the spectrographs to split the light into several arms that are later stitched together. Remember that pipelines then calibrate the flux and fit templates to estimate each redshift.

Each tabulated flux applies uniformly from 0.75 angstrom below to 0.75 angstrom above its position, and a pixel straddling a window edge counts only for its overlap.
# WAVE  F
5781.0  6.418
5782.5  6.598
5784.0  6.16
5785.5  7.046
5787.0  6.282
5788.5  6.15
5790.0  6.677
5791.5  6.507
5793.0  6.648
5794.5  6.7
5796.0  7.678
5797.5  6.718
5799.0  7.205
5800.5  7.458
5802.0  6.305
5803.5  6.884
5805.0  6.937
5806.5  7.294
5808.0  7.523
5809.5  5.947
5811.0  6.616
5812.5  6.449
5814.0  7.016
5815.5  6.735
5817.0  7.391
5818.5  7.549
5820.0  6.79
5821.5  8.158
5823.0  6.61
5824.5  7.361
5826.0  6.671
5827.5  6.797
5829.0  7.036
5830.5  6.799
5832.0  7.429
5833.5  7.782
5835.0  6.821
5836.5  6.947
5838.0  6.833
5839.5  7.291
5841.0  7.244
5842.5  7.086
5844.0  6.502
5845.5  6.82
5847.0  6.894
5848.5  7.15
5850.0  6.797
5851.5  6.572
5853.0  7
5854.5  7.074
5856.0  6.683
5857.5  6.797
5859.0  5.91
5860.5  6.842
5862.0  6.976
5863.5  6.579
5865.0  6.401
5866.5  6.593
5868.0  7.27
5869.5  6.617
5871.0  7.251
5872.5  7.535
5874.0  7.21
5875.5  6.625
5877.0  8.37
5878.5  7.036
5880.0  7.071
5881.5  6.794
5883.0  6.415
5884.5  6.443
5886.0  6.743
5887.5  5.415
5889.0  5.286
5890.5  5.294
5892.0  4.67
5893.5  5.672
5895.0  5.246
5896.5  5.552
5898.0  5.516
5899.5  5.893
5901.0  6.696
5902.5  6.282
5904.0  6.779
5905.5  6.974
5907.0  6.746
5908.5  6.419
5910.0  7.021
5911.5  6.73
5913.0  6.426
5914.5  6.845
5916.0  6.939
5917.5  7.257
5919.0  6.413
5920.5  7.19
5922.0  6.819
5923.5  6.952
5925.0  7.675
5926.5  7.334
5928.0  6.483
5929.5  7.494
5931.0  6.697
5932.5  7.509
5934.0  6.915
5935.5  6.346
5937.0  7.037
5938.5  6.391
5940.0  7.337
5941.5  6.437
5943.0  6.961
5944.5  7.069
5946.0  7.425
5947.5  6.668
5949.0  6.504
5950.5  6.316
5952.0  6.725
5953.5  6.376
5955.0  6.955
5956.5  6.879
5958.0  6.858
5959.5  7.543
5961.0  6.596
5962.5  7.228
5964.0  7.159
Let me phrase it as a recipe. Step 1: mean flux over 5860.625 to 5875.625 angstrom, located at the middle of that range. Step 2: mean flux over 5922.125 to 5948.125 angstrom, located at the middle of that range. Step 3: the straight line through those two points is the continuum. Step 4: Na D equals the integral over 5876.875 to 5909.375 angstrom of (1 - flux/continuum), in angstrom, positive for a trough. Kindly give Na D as 3.4 angstrom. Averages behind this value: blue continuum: 6.91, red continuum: 6.98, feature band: 6.2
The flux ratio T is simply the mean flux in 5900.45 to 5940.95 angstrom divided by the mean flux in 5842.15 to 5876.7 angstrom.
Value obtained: 1.0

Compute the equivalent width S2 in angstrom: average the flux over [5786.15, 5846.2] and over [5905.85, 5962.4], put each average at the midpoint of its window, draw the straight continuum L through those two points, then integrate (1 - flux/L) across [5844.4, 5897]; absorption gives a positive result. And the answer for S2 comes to 2.6 angstrom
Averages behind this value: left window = 6.94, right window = 6.88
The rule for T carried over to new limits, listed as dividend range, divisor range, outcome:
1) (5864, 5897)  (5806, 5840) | 0.92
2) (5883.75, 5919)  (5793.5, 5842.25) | 0.88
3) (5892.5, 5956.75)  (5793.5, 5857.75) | 0.96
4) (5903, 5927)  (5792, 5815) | 1.00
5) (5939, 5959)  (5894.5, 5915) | 1.07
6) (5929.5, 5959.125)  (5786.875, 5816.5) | 1.01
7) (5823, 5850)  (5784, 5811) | 1.03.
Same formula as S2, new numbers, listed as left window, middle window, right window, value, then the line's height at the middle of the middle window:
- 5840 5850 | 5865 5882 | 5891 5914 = -1.4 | 6.56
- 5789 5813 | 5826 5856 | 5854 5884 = -0.4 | 6.88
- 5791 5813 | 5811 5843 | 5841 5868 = -1.2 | 6.82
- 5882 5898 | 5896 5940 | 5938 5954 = -3.8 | 6.22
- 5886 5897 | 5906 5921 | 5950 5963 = -2.3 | 5.88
